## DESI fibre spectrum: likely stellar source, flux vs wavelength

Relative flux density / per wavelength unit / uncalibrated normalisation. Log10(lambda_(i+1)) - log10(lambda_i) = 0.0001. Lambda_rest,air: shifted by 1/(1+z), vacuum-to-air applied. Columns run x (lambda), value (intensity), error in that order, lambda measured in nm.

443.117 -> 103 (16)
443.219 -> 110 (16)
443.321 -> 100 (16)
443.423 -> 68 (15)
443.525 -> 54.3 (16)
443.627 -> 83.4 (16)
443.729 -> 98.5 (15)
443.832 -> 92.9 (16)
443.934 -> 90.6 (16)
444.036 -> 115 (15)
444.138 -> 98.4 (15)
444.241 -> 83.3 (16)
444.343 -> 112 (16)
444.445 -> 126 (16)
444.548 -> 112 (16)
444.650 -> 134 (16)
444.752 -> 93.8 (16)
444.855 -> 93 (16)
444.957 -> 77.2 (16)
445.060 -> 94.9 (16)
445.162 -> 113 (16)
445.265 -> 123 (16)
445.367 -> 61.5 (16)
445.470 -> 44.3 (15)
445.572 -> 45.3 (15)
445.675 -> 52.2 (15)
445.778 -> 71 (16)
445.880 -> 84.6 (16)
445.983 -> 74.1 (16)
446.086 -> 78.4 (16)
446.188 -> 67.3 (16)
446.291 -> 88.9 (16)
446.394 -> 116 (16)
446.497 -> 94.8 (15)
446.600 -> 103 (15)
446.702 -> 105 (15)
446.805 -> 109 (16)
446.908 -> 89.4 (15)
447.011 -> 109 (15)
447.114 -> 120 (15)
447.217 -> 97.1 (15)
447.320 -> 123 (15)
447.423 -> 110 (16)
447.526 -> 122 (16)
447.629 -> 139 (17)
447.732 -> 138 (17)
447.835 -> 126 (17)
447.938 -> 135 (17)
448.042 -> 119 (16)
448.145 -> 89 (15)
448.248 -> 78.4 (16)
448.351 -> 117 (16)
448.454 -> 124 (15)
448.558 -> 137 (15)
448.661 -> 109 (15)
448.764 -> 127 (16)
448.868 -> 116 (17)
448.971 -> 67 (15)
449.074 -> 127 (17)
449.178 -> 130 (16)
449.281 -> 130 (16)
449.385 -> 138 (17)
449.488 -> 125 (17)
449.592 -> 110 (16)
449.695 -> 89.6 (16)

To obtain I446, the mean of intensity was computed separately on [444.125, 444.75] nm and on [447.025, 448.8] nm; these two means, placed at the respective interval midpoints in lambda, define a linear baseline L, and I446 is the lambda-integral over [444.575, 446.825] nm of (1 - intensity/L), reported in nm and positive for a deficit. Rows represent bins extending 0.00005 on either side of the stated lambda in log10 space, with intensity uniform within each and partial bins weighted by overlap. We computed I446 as 0.51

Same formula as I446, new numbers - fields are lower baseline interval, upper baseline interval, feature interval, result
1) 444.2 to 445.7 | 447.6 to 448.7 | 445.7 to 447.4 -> 0.17 nm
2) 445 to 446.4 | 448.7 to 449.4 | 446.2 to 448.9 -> -0.33 nm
